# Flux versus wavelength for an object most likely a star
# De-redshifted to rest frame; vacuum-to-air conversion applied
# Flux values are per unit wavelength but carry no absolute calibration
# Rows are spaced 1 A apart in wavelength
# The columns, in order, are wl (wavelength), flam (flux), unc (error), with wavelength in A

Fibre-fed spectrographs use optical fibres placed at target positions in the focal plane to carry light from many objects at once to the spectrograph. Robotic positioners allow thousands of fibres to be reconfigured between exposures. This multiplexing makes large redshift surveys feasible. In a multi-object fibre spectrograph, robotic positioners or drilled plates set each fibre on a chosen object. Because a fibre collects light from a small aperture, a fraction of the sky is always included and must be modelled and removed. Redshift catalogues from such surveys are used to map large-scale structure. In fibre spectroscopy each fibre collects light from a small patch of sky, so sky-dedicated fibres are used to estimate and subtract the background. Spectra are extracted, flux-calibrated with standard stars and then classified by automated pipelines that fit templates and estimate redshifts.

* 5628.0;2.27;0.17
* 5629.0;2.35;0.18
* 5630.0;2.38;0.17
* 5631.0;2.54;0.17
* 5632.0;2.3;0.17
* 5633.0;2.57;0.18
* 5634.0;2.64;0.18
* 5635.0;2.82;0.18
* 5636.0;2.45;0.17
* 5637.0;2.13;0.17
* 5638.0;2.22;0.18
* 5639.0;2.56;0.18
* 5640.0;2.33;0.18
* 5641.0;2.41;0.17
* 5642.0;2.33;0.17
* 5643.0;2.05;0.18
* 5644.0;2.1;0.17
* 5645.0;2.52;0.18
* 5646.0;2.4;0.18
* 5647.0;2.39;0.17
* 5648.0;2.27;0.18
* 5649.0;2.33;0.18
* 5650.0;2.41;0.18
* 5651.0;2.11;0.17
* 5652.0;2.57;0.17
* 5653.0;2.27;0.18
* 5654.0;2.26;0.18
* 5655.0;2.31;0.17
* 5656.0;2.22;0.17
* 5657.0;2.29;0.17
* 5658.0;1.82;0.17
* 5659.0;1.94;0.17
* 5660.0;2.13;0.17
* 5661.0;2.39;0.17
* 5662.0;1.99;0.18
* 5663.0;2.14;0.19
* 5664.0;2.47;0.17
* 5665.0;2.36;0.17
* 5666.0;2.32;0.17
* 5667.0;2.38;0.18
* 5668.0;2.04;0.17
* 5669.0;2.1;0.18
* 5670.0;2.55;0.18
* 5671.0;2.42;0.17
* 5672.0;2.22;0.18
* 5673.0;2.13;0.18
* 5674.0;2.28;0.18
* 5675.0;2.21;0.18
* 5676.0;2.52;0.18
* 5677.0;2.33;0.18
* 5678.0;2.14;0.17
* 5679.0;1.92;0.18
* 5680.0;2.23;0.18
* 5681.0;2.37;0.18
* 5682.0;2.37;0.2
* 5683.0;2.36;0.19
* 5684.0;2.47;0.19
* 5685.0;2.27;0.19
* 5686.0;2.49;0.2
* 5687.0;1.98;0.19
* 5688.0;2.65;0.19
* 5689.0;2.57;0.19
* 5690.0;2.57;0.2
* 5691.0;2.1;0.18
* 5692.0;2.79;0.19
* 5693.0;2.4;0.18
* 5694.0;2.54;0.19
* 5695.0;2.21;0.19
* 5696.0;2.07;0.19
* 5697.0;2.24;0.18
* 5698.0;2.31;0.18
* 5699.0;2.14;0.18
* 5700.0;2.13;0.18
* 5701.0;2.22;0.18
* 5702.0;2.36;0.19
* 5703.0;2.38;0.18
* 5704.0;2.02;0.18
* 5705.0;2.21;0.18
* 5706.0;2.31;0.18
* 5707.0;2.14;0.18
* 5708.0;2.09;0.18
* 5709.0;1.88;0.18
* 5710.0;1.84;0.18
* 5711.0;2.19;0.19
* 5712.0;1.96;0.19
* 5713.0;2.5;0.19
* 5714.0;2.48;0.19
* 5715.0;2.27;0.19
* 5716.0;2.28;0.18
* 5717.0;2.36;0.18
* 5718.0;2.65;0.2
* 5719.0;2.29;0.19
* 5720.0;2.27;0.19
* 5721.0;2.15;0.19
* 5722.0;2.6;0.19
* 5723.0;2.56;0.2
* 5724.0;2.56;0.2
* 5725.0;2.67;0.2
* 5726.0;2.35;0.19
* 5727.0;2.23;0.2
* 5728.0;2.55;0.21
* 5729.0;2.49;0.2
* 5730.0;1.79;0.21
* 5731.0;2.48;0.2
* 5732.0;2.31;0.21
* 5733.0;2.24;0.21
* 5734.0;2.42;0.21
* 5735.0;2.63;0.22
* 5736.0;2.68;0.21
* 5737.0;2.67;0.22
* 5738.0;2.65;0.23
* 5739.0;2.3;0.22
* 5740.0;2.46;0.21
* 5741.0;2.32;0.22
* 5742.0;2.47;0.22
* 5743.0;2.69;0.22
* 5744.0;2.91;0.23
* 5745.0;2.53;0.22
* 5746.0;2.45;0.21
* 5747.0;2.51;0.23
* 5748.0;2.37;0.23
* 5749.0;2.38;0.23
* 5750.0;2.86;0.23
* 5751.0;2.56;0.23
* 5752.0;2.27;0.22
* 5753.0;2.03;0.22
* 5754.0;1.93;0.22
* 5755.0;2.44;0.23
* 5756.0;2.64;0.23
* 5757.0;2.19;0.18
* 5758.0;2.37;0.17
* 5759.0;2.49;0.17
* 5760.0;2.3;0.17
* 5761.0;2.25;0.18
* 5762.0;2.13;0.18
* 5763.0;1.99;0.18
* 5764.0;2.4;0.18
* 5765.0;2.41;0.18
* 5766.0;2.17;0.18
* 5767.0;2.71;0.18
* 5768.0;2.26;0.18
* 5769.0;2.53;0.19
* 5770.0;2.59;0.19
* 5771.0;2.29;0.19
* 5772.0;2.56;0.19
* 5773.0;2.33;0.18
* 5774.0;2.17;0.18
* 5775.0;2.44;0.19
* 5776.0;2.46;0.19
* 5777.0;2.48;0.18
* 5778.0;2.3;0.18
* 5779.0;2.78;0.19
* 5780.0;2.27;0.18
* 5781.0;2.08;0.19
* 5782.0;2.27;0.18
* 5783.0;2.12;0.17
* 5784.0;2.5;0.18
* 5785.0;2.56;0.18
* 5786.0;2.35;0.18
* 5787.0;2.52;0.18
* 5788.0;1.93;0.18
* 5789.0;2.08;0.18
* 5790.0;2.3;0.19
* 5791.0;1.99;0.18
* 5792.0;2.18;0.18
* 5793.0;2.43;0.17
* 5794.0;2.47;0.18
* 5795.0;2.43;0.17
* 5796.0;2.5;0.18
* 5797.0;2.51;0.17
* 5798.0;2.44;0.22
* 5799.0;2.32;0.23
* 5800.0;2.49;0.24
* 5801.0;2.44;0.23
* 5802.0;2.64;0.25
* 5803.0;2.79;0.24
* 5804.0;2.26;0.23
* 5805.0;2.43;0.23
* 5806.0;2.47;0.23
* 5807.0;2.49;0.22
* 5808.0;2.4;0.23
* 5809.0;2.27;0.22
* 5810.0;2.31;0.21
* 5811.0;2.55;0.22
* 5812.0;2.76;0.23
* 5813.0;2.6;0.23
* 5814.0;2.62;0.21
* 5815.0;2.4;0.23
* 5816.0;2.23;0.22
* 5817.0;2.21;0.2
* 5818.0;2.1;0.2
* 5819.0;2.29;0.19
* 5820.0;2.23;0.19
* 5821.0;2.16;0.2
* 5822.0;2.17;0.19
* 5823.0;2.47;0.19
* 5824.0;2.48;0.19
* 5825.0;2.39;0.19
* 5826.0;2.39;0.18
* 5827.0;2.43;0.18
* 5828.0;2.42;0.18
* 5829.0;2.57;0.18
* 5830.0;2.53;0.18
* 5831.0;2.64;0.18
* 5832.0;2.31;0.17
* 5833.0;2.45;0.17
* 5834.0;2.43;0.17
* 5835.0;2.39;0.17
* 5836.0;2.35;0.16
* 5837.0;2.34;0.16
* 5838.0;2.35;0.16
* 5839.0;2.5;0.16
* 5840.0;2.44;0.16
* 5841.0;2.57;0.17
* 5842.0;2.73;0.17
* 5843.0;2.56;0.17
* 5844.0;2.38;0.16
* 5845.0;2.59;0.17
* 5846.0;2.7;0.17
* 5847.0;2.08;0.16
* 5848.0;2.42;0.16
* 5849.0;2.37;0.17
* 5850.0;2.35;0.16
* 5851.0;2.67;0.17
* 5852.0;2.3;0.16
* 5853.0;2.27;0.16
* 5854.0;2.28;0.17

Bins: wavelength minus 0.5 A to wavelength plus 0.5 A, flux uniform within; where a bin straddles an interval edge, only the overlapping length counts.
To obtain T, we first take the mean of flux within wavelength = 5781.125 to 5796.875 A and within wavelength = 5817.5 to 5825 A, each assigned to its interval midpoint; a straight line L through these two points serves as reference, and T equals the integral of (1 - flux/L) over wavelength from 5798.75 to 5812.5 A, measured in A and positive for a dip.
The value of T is -1.1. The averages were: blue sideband 2.31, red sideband 2.28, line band 2.48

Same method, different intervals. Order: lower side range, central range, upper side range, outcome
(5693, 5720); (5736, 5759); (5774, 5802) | -1.6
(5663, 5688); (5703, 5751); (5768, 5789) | -1.1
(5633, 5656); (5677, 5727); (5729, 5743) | 2.1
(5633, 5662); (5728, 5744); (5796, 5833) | -0.6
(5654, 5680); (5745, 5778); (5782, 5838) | -0.6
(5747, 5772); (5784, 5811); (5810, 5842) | 0.0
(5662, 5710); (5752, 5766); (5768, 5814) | 0.6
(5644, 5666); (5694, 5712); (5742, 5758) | 1.5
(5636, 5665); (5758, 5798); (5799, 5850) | 0.6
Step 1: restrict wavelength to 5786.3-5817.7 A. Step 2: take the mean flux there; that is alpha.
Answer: 2.4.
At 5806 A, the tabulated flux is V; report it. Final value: 2.47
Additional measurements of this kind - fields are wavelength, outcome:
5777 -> 2.48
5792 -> 2.18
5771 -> 2.29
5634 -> 2.64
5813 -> 2.6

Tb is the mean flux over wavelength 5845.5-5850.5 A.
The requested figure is 2.38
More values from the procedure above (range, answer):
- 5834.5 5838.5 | 2.36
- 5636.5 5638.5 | 2.17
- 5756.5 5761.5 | 2.32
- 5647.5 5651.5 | 2.28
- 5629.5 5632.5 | 2.41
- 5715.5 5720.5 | 2.37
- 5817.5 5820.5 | 2.21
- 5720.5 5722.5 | 2.38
